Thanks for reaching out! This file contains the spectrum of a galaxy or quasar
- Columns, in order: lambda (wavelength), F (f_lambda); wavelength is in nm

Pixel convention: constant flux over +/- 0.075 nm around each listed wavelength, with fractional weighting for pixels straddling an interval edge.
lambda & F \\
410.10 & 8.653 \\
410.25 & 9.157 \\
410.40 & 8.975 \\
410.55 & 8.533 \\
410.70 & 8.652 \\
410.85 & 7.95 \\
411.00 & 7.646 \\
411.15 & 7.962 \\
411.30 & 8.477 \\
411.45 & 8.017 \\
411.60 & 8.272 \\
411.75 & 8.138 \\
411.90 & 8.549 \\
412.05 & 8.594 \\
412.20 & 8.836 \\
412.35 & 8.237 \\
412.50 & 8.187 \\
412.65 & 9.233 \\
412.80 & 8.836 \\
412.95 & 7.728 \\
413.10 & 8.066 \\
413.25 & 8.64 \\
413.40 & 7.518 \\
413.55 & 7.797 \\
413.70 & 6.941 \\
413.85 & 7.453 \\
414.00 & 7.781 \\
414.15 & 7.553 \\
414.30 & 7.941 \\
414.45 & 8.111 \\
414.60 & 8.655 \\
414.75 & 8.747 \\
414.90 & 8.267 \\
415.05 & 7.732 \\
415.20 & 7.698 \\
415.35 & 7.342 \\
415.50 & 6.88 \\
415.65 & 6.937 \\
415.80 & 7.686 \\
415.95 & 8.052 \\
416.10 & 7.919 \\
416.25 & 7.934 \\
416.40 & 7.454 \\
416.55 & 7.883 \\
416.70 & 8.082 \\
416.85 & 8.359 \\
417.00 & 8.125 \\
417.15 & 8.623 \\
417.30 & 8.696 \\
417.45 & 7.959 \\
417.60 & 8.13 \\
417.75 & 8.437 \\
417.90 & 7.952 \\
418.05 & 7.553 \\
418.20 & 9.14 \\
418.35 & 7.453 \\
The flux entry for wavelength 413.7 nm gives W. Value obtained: 6.941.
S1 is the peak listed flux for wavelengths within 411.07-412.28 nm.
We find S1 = 8.836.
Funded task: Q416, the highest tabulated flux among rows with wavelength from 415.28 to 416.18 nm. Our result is 8.052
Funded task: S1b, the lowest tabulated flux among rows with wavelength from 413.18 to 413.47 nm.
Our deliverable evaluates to 7.518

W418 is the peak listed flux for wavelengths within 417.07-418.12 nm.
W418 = 8.696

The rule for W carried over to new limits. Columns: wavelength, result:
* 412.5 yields 8.187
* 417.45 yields 7.959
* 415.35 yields 7.342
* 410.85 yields 7.95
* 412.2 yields 8.836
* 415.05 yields 7.732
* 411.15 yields 7.962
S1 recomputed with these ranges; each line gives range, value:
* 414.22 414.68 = 8.655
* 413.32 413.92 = 7.797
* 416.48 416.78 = 8.082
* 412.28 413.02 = 9.233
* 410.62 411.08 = 8.652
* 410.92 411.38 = 8.477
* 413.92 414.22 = 7.781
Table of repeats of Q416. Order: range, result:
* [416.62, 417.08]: 8.359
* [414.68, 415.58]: 8.747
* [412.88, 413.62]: 8.64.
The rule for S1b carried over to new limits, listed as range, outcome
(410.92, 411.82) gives 7.646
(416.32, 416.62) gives 7.454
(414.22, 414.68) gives 7.941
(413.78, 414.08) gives 7.453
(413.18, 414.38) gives 6.941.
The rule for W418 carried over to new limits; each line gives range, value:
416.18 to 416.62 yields 7.934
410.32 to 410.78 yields 8.975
